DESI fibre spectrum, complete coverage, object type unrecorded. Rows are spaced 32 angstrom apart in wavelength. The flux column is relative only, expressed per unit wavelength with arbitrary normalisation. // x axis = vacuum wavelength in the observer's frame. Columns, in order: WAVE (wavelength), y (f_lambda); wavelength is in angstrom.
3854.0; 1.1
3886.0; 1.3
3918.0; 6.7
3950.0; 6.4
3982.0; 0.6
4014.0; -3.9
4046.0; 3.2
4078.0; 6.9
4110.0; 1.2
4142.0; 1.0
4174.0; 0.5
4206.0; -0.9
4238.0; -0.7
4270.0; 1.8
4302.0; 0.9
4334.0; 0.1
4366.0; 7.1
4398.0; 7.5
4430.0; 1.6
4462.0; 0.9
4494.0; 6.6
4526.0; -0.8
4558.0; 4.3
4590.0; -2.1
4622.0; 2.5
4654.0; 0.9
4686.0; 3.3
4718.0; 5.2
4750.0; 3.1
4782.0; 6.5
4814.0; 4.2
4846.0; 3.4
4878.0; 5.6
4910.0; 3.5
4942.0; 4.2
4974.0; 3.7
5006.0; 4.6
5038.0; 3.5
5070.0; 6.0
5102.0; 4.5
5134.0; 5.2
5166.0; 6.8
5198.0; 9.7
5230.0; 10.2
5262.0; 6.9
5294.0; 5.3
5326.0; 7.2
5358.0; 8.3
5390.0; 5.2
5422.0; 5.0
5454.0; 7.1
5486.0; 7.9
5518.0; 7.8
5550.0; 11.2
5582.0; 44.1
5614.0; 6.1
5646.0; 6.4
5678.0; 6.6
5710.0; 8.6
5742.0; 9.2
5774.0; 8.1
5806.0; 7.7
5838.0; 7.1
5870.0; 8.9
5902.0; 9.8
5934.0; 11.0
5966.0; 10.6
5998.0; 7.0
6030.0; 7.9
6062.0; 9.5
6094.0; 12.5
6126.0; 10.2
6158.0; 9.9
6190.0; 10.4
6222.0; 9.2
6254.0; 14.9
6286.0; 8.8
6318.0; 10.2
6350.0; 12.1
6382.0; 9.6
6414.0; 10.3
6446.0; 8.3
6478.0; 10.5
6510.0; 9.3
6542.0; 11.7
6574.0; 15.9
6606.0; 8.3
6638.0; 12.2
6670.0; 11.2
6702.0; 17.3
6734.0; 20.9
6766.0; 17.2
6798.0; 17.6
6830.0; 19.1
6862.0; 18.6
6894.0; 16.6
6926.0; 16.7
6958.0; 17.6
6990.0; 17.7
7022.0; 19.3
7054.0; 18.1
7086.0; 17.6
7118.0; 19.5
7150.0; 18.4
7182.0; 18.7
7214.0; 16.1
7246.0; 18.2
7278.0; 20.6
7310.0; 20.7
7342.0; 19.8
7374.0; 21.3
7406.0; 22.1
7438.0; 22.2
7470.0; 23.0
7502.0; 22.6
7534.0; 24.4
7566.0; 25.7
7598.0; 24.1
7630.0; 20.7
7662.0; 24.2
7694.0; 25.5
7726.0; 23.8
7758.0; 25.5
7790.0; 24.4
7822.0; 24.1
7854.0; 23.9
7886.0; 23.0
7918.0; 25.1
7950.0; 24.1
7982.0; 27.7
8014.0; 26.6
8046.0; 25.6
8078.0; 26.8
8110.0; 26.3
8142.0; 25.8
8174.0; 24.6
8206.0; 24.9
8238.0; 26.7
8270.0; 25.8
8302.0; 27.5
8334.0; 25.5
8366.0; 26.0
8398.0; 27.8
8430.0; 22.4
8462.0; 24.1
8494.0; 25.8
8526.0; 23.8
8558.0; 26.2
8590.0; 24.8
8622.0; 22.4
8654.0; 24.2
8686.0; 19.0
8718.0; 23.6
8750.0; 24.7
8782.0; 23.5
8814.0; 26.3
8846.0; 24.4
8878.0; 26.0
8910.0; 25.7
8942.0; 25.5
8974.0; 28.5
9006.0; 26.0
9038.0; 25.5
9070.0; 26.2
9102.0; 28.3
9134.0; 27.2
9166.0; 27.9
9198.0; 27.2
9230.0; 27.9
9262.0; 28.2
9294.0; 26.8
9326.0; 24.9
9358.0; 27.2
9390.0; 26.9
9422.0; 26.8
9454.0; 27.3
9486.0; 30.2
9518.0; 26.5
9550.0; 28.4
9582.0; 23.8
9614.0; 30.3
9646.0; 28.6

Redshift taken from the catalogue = 0.68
